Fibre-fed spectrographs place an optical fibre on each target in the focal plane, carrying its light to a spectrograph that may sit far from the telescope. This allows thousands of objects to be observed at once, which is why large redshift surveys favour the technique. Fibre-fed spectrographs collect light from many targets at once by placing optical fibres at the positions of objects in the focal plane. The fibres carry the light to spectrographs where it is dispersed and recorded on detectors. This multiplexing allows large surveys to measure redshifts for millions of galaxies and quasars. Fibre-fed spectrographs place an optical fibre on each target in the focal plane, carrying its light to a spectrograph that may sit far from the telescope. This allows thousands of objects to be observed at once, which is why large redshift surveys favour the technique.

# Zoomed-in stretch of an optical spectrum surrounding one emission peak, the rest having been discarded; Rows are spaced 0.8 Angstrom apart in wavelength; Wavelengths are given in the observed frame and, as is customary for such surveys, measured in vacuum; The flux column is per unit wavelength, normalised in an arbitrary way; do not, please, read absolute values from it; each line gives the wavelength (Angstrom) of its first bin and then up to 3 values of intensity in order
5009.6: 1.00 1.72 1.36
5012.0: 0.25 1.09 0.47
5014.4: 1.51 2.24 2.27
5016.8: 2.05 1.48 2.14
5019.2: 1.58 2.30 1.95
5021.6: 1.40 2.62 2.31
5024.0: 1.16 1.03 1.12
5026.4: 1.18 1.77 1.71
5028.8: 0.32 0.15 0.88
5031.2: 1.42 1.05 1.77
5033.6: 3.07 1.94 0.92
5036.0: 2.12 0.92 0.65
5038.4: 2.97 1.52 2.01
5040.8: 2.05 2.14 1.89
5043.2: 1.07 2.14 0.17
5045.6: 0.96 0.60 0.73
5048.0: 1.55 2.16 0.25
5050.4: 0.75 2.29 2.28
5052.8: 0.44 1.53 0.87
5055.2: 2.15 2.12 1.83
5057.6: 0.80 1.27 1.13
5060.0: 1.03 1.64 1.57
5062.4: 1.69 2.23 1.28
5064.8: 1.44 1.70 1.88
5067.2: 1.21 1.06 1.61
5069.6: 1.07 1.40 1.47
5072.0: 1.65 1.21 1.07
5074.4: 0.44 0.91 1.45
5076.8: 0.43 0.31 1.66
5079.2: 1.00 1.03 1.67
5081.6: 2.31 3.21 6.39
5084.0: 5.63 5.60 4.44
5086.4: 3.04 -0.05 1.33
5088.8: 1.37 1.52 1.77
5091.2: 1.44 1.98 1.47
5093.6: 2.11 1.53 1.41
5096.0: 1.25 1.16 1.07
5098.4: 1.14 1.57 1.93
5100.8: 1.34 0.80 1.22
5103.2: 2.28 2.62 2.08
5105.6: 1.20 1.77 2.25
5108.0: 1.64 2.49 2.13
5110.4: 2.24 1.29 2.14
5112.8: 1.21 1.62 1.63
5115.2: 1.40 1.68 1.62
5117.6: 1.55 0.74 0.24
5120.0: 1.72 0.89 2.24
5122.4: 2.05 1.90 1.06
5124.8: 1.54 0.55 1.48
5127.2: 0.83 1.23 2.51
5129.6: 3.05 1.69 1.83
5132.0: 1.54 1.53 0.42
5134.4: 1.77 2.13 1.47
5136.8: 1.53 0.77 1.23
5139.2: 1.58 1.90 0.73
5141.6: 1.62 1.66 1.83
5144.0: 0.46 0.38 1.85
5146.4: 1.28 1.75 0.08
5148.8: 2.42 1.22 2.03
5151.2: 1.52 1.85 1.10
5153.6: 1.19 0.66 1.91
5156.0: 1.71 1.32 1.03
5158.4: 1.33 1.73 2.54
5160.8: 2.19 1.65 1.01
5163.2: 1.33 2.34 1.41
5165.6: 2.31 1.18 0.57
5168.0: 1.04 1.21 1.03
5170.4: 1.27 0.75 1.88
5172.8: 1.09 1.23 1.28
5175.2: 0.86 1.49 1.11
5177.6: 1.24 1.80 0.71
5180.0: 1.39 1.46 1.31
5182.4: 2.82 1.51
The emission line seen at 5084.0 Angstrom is H-gamma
